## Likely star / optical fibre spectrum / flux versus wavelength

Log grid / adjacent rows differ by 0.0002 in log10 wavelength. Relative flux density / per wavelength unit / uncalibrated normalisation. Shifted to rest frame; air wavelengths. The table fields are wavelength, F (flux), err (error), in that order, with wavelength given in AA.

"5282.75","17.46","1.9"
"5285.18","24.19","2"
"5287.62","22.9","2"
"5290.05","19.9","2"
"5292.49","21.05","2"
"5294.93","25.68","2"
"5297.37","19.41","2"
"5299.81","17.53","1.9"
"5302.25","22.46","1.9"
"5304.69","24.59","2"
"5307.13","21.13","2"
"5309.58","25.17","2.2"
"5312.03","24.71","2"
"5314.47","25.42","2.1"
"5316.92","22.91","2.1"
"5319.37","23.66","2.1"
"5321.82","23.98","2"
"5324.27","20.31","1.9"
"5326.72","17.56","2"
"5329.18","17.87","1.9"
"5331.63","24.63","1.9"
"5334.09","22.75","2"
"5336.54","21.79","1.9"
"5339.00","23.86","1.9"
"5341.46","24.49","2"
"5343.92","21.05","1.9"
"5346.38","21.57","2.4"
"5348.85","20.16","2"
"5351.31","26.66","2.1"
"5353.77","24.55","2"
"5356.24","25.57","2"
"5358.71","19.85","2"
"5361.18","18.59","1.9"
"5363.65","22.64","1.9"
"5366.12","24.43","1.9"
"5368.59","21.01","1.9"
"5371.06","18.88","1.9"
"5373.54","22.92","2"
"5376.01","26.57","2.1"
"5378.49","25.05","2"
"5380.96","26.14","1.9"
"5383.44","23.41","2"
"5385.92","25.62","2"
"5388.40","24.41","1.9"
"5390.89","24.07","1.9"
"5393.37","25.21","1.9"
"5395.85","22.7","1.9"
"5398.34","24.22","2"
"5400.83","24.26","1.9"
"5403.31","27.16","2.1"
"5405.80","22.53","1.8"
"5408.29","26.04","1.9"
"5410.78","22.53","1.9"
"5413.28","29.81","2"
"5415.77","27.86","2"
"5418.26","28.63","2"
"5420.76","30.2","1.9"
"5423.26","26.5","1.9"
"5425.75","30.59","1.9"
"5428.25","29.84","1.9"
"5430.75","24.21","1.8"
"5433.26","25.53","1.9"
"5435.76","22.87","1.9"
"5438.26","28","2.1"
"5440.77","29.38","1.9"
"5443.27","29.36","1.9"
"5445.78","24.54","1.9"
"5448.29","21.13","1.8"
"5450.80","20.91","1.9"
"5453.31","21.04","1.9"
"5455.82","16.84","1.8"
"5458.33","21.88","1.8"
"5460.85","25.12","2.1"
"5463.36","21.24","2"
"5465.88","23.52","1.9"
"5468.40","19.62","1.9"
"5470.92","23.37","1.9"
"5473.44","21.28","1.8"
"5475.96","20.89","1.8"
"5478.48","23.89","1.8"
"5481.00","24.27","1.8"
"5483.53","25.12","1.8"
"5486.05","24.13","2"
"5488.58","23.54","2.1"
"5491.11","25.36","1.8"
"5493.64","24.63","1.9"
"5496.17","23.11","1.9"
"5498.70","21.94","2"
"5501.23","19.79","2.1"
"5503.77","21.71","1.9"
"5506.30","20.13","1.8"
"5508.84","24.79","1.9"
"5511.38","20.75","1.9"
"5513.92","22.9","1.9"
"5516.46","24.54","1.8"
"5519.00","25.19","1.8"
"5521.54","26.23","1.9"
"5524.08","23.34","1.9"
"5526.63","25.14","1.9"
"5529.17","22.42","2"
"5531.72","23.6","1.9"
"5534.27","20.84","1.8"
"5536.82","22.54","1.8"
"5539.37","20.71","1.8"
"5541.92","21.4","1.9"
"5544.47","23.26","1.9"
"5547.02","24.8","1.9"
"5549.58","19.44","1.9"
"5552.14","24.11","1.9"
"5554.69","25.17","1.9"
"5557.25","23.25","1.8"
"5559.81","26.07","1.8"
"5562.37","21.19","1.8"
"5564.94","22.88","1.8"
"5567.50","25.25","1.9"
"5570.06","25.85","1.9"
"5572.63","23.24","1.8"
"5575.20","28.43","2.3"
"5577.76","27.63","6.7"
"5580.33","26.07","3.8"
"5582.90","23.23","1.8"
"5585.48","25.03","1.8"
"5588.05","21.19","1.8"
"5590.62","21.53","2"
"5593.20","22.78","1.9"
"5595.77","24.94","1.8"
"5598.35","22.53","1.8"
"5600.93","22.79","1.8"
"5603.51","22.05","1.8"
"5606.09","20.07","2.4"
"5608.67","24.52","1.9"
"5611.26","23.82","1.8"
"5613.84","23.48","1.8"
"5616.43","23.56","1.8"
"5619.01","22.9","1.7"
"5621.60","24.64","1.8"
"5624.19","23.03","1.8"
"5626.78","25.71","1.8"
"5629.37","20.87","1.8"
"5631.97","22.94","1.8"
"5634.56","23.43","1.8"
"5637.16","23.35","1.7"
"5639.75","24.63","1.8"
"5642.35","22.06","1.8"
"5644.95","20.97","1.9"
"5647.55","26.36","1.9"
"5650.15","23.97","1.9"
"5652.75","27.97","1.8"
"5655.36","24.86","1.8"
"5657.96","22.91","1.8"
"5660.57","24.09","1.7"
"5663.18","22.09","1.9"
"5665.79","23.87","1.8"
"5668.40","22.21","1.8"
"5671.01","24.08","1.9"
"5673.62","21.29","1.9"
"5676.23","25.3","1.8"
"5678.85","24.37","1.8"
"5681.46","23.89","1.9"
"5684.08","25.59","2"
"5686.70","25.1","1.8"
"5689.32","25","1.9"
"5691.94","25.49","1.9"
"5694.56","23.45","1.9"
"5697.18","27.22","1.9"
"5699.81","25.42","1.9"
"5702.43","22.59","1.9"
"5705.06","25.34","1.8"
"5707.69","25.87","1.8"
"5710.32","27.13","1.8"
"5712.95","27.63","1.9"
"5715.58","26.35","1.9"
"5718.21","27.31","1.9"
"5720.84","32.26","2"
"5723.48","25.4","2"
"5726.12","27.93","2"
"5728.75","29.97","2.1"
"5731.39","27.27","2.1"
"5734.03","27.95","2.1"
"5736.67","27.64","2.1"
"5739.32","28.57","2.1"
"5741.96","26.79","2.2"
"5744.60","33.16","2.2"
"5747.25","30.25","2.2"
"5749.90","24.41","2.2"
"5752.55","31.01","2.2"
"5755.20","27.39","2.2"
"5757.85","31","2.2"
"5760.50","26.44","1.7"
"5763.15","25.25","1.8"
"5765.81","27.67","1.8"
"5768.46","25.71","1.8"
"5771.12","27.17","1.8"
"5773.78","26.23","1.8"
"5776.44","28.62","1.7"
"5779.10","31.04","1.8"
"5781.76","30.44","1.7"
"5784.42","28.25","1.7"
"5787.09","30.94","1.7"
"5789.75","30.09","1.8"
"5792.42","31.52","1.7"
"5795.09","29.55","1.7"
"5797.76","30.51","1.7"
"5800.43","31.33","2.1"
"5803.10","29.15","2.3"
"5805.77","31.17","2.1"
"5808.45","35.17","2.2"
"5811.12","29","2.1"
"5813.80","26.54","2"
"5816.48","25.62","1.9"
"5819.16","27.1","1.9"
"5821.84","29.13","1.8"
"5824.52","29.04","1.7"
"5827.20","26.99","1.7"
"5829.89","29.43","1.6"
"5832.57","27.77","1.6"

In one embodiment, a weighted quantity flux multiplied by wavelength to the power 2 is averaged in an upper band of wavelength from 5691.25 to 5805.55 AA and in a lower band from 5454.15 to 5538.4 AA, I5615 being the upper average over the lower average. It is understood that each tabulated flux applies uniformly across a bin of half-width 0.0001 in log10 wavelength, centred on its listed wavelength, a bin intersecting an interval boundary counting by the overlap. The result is 1.3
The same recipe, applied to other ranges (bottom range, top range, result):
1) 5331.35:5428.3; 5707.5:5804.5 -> 1.34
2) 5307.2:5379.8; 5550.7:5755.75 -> 1.23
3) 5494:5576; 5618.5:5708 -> 1.08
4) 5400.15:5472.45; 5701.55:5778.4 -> 1.24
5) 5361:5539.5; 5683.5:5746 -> 1.24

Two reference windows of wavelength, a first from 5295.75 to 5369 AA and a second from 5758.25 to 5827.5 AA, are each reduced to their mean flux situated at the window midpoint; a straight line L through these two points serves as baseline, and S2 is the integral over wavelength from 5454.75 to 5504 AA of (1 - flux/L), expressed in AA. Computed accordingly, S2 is 3.7 AA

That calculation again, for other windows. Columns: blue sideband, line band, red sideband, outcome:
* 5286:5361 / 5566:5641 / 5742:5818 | 7.6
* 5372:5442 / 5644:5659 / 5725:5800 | 1.7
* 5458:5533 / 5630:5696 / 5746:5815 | 6.6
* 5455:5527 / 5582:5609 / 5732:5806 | 2.6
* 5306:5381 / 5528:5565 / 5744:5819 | 4.1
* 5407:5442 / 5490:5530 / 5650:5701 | 4.6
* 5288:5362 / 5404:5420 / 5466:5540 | -2.6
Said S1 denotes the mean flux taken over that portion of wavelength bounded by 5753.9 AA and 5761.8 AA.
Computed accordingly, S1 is 28.3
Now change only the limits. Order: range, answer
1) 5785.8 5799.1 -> 30.5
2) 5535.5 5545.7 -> 22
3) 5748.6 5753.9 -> 27.7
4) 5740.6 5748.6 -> 30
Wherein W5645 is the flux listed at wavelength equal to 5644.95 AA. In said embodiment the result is 20.97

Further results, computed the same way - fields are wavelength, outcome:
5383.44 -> 23.41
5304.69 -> 24.59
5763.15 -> 25.25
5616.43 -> 23.56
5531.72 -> 23.6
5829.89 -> 29.43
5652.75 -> 27.97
